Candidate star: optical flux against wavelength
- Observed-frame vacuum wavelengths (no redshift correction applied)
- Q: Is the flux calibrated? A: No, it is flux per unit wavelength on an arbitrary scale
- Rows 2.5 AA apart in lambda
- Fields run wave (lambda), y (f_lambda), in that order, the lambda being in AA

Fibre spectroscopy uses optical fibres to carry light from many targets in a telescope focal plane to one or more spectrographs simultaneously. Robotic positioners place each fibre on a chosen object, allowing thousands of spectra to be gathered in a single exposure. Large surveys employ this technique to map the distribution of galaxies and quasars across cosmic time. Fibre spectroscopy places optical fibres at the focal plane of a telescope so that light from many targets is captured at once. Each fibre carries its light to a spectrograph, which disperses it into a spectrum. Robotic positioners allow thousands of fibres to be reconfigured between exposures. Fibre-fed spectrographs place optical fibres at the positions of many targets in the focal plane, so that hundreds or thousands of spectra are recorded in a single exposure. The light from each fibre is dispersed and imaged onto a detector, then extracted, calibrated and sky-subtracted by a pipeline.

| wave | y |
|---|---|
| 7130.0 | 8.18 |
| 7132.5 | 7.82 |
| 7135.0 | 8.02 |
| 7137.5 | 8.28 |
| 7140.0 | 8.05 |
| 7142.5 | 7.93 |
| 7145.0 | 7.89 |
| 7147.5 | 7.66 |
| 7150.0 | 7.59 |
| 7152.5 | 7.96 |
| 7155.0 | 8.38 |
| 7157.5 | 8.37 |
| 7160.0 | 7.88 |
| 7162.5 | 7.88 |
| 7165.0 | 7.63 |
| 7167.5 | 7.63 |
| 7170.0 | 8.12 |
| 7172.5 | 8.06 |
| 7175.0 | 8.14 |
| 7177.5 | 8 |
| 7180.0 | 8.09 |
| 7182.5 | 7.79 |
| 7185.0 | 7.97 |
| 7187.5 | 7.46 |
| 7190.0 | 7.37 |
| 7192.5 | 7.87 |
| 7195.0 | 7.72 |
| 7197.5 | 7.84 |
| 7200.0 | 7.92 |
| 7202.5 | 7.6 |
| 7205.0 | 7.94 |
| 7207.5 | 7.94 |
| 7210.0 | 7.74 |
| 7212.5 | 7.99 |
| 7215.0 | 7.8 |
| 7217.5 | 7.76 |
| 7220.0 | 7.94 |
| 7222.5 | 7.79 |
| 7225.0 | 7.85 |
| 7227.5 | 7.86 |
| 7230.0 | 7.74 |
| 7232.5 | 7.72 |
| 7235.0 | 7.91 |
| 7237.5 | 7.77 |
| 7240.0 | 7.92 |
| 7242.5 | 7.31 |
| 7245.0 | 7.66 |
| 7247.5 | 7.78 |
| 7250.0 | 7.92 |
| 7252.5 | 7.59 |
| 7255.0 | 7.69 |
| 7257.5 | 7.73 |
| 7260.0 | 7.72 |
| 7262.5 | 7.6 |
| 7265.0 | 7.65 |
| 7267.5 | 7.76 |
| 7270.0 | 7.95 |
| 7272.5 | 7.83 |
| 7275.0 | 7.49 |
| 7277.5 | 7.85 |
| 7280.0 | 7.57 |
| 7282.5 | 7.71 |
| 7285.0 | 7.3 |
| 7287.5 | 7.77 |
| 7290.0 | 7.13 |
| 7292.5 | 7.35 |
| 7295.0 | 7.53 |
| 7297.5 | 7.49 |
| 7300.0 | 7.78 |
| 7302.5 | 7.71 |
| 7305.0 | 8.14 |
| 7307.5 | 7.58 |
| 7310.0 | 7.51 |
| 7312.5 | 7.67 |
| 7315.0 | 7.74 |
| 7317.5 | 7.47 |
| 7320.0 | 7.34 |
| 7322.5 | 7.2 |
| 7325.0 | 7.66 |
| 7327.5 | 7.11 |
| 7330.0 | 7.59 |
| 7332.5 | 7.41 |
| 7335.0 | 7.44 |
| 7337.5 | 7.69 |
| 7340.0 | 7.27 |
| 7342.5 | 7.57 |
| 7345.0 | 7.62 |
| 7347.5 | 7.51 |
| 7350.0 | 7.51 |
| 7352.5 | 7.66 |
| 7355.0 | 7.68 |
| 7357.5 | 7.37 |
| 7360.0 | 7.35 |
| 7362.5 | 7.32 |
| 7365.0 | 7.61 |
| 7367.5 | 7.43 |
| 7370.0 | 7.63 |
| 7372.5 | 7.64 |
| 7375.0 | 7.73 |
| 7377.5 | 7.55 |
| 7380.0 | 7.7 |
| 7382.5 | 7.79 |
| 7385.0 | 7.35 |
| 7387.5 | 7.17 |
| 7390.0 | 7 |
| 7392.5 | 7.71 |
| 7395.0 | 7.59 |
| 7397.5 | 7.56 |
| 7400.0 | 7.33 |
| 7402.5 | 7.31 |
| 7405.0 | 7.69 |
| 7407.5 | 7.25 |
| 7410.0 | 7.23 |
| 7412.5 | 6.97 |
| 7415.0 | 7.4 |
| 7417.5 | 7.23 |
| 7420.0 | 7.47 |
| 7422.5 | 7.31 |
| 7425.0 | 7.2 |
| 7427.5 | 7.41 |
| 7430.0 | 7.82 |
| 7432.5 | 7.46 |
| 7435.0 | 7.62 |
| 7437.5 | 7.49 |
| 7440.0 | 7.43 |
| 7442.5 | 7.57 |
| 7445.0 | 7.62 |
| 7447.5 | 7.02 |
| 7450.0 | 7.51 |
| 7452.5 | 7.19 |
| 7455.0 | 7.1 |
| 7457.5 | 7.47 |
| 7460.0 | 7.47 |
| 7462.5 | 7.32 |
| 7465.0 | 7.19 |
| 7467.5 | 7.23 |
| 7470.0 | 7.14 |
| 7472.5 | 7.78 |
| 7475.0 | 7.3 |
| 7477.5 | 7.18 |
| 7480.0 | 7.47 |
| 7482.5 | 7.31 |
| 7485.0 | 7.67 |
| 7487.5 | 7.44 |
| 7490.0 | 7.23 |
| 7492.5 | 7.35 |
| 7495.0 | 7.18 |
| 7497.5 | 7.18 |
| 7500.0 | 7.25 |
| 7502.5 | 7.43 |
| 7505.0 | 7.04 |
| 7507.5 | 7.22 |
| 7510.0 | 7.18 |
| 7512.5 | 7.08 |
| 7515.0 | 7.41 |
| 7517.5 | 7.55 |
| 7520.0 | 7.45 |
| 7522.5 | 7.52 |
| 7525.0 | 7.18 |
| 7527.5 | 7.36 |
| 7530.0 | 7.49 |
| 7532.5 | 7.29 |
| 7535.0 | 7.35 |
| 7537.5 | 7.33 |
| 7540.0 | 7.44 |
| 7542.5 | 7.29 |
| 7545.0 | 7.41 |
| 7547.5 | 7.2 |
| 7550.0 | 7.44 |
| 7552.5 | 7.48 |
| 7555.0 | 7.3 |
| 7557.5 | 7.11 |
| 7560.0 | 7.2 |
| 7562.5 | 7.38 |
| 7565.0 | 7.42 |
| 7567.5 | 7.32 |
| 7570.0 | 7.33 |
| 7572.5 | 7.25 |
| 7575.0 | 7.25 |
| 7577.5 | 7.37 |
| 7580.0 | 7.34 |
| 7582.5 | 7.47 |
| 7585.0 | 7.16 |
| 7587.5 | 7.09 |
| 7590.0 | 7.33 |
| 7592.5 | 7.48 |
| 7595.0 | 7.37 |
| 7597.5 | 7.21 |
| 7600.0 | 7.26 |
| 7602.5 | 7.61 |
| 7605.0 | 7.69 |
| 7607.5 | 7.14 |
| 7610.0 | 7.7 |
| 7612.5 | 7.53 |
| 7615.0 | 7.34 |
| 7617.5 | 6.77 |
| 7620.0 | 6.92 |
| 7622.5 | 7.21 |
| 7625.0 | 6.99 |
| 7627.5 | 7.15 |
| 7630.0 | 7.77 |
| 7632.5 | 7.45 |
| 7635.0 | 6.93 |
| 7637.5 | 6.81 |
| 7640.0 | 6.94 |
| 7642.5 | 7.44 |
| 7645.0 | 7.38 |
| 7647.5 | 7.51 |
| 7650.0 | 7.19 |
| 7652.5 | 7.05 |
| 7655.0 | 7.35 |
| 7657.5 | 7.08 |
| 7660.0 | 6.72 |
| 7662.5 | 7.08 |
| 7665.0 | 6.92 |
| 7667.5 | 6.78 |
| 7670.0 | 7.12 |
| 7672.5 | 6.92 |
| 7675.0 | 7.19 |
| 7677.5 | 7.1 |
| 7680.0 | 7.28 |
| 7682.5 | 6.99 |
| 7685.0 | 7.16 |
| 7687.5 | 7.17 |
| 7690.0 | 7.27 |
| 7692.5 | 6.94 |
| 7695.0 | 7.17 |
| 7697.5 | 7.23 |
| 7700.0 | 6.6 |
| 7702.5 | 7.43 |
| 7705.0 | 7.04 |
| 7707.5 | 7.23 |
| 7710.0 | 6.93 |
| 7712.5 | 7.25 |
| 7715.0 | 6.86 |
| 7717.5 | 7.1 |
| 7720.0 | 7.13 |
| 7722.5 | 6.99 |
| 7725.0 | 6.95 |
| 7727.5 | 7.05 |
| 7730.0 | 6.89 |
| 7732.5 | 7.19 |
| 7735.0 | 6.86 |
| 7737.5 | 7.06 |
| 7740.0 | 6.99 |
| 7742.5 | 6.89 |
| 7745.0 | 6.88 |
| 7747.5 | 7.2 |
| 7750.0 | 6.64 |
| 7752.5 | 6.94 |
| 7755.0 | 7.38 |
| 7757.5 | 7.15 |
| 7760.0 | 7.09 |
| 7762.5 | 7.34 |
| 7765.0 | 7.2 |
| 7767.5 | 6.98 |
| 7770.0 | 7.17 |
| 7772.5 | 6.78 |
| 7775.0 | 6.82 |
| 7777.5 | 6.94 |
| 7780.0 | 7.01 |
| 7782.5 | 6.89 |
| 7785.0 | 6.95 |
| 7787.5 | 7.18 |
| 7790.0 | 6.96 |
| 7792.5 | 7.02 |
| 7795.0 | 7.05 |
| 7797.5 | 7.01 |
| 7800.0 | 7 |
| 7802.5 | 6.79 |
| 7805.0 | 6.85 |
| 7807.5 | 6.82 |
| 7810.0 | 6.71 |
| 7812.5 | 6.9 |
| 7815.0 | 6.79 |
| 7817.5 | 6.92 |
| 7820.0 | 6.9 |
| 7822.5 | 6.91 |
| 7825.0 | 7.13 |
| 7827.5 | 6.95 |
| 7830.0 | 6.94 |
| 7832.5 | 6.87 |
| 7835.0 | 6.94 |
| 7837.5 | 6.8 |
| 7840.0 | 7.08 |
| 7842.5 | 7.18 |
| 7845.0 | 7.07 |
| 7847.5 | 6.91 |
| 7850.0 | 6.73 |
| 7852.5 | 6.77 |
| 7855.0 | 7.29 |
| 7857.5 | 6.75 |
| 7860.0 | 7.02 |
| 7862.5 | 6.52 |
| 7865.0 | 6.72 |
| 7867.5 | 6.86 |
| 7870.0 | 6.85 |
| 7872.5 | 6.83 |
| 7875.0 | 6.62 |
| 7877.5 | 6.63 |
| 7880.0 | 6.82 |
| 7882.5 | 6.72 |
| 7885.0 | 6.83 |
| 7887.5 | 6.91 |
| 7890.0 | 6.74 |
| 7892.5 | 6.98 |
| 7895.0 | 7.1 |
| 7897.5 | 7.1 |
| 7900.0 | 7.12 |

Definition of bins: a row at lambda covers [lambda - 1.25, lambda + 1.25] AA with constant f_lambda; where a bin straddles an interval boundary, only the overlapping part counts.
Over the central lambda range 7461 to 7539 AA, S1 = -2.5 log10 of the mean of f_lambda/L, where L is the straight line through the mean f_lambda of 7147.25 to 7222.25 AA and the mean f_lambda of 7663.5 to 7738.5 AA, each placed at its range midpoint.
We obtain 0.01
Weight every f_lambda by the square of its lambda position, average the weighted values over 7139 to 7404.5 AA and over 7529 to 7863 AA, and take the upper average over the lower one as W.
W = 1.0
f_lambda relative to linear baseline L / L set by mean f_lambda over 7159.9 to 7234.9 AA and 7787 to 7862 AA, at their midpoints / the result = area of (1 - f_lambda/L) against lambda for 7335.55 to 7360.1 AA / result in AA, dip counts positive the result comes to 0.3 AA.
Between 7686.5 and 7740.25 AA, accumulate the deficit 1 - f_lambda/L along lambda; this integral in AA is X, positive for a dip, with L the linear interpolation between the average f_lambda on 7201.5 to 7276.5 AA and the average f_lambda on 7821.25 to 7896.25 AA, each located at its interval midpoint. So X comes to 0.2 AA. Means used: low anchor 7.77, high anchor 6.88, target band 7.06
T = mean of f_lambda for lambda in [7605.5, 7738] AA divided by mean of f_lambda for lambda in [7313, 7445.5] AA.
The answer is 0.95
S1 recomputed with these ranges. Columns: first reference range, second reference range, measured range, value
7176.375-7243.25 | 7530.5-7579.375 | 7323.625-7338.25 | 0.023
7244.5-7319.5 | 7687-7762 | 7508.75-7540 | -0.004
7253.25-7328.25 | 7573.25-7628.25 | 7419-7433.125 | 0.003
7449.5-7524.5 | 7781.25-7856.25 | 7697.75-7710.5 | 0.001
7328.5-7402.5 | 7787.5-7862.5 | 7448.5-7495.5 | 0.004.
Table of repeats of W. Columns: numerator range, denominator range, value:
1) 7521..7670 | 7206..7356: 1.03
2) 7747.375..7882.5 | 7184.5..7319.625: 1.04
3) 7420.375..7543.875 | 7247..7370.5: 1.02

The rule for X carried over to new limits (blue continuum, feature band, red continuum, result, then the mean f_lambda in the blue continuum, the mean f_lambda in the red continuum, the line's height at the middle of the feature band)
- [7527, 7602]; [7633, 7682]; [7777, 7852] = 0.6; 7.33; 6.94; 7.18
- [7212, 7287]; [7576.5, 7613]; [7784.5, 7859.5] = -0.6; 7.74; 6.94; 7.26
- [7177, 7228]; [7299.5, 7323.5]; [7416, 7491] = 0.1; 7.82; 7.39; 7.63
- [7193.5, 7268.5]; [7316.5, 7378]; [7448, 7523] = 0.6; 7.77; 7.32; 7.57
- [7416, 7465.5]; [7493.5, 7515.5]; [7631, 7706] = 0.3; 7.4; 7.11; 7.32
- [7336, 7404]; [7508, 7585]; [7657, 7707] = -0.9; 7.51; 7.06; 7.25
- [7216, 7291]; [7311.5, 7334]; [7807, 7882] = 0.4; 7.71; 6.87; 7.61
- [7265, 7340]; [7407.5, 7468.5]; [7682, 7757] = 0.3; 7.57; 7.05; 7.4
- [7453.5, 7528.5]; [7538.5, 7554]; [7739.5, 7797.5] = -0.2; 7.32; 7.02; 7.26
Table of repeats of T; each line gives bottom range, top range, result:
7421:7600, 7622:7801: 0.96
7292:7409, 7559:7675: 0.96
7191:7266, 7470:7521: 0.94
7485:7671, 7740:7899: 0.95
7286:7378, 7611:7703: 0.95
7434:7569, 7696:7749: 0.96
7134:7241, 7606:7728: 0.90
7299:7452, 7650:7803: 0.94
